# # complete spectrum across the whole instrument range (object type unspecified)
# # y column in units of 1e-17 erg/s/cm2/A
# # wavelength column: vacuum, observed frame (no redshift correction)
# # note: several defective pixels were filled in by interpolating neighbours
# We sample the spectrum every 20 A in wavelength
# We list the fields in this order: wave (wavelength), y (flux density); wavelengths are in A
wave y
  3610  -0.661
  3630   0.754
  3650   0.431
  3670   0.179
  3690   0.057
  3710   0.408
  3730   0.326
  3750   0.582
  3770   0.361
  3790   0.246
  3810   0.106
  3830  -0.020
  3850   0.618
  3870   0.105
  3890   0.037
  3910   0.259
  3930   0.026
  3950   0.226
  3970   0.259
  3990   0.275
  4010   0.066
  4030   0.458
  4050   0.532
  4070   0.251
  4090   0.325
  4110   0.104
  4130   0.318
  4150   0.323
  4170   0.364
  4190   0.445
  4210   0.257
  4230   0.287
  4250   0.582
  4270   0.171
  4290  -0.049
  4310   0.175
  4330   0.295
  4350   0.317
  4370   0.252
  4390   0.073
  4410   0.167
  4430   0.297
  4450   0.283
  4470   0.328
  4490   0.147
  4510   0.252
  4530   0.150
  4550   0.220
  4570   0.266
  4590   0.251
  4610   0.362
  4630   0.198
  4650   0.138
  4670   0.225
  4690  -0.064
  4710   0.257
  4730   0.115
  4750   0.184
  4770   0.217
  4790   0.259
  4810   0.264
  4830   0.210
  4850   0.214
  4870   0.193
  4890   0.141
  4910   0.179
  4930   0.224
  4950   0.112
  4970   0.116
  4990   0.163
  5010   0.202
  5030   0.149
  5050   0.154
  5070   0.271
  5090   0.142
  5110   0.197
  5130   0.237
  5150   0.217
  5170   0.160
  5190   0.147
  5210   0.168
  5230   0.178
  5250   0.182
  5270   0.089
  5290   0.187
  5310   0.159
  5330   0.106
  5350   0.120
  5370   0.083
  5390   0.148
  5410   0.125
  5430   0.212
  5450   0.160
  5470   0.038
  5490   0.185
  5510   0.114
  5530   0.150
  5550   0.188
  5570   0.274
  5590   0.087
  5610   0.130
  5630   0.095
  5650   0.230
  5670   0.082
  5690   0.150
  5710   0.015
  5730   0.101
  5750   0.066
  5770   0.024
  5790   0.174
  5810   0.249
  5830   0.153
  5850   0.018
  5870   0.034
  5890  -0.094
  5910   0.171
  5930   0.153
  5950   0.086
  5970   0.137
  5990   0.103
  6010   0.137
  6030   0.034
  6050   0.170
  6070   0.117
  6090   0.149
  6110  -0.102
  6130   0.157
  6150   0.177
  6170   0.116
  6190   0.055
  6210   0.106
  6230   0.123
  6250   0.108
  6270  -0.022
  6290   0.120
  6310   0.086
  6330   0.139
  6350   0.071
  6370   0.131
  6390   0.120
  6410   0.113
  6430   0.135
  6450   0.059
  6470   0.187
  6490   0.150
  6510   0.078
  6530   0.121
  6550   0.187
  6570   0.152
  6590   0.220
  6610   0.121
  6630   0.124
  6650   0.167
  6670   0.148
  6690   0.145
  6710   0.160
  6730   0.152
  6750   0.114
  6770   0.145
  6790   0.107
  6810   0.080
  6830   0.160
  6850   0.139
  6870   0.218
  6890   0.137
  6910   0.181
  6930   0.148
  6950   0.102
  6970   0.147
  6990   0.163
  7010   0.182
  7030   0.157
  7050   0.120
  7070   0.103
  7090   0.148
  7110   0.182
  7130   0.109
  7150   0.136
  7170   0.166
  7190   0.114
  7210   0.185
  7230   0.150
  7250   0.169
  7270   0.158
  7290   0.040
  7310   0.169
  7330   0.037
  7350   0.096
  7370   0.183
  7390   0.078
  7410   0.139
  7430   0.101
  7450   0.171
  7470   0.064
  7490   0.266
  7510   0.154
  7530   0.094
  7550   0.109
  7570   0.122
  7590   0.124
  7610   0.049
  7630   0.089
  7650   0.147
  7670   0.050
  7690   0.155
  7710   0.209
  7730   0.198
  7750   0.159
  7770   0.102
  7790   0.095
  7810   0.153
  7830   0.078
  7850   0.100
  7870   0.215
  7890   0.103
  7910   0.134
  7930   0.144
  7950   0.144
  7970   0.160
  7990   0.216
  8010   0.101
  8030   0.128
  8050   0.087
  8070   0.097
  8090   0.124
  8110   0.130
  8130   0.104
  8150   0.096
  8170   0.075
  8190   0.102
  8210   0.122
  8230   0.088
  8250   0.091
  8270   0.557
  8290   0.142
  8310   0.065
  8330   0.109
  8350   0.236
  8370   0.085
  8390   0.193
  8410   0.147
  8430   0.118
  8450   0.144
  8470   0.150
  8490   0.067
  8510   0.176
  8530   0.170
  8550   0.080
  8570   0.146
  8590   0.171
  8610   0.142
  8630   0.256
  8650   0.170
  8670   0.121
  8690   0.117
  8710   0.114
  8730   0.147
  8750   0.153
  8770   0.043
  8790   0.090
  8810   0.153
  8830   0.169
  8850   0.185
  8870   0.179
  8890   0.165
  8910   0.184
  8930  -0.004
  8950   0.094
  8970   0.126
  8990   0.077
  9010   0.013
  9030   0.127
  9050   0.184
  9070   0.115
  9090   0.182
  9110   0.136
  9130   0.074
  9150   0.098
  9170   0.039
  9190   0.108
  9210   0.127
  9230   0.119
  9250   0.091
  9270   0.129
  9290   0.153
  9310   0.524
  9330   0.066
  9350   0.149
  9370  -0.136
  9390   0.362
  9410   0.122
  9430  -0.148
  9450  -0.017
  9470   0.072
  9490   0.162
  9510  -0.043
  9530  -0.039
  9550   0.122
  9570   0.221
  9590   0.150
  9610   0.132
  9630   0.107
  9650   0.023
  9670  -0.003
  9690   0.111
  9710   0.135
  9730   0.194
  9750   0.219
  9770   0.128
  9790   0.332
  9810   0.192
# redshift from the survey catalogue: 1.217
